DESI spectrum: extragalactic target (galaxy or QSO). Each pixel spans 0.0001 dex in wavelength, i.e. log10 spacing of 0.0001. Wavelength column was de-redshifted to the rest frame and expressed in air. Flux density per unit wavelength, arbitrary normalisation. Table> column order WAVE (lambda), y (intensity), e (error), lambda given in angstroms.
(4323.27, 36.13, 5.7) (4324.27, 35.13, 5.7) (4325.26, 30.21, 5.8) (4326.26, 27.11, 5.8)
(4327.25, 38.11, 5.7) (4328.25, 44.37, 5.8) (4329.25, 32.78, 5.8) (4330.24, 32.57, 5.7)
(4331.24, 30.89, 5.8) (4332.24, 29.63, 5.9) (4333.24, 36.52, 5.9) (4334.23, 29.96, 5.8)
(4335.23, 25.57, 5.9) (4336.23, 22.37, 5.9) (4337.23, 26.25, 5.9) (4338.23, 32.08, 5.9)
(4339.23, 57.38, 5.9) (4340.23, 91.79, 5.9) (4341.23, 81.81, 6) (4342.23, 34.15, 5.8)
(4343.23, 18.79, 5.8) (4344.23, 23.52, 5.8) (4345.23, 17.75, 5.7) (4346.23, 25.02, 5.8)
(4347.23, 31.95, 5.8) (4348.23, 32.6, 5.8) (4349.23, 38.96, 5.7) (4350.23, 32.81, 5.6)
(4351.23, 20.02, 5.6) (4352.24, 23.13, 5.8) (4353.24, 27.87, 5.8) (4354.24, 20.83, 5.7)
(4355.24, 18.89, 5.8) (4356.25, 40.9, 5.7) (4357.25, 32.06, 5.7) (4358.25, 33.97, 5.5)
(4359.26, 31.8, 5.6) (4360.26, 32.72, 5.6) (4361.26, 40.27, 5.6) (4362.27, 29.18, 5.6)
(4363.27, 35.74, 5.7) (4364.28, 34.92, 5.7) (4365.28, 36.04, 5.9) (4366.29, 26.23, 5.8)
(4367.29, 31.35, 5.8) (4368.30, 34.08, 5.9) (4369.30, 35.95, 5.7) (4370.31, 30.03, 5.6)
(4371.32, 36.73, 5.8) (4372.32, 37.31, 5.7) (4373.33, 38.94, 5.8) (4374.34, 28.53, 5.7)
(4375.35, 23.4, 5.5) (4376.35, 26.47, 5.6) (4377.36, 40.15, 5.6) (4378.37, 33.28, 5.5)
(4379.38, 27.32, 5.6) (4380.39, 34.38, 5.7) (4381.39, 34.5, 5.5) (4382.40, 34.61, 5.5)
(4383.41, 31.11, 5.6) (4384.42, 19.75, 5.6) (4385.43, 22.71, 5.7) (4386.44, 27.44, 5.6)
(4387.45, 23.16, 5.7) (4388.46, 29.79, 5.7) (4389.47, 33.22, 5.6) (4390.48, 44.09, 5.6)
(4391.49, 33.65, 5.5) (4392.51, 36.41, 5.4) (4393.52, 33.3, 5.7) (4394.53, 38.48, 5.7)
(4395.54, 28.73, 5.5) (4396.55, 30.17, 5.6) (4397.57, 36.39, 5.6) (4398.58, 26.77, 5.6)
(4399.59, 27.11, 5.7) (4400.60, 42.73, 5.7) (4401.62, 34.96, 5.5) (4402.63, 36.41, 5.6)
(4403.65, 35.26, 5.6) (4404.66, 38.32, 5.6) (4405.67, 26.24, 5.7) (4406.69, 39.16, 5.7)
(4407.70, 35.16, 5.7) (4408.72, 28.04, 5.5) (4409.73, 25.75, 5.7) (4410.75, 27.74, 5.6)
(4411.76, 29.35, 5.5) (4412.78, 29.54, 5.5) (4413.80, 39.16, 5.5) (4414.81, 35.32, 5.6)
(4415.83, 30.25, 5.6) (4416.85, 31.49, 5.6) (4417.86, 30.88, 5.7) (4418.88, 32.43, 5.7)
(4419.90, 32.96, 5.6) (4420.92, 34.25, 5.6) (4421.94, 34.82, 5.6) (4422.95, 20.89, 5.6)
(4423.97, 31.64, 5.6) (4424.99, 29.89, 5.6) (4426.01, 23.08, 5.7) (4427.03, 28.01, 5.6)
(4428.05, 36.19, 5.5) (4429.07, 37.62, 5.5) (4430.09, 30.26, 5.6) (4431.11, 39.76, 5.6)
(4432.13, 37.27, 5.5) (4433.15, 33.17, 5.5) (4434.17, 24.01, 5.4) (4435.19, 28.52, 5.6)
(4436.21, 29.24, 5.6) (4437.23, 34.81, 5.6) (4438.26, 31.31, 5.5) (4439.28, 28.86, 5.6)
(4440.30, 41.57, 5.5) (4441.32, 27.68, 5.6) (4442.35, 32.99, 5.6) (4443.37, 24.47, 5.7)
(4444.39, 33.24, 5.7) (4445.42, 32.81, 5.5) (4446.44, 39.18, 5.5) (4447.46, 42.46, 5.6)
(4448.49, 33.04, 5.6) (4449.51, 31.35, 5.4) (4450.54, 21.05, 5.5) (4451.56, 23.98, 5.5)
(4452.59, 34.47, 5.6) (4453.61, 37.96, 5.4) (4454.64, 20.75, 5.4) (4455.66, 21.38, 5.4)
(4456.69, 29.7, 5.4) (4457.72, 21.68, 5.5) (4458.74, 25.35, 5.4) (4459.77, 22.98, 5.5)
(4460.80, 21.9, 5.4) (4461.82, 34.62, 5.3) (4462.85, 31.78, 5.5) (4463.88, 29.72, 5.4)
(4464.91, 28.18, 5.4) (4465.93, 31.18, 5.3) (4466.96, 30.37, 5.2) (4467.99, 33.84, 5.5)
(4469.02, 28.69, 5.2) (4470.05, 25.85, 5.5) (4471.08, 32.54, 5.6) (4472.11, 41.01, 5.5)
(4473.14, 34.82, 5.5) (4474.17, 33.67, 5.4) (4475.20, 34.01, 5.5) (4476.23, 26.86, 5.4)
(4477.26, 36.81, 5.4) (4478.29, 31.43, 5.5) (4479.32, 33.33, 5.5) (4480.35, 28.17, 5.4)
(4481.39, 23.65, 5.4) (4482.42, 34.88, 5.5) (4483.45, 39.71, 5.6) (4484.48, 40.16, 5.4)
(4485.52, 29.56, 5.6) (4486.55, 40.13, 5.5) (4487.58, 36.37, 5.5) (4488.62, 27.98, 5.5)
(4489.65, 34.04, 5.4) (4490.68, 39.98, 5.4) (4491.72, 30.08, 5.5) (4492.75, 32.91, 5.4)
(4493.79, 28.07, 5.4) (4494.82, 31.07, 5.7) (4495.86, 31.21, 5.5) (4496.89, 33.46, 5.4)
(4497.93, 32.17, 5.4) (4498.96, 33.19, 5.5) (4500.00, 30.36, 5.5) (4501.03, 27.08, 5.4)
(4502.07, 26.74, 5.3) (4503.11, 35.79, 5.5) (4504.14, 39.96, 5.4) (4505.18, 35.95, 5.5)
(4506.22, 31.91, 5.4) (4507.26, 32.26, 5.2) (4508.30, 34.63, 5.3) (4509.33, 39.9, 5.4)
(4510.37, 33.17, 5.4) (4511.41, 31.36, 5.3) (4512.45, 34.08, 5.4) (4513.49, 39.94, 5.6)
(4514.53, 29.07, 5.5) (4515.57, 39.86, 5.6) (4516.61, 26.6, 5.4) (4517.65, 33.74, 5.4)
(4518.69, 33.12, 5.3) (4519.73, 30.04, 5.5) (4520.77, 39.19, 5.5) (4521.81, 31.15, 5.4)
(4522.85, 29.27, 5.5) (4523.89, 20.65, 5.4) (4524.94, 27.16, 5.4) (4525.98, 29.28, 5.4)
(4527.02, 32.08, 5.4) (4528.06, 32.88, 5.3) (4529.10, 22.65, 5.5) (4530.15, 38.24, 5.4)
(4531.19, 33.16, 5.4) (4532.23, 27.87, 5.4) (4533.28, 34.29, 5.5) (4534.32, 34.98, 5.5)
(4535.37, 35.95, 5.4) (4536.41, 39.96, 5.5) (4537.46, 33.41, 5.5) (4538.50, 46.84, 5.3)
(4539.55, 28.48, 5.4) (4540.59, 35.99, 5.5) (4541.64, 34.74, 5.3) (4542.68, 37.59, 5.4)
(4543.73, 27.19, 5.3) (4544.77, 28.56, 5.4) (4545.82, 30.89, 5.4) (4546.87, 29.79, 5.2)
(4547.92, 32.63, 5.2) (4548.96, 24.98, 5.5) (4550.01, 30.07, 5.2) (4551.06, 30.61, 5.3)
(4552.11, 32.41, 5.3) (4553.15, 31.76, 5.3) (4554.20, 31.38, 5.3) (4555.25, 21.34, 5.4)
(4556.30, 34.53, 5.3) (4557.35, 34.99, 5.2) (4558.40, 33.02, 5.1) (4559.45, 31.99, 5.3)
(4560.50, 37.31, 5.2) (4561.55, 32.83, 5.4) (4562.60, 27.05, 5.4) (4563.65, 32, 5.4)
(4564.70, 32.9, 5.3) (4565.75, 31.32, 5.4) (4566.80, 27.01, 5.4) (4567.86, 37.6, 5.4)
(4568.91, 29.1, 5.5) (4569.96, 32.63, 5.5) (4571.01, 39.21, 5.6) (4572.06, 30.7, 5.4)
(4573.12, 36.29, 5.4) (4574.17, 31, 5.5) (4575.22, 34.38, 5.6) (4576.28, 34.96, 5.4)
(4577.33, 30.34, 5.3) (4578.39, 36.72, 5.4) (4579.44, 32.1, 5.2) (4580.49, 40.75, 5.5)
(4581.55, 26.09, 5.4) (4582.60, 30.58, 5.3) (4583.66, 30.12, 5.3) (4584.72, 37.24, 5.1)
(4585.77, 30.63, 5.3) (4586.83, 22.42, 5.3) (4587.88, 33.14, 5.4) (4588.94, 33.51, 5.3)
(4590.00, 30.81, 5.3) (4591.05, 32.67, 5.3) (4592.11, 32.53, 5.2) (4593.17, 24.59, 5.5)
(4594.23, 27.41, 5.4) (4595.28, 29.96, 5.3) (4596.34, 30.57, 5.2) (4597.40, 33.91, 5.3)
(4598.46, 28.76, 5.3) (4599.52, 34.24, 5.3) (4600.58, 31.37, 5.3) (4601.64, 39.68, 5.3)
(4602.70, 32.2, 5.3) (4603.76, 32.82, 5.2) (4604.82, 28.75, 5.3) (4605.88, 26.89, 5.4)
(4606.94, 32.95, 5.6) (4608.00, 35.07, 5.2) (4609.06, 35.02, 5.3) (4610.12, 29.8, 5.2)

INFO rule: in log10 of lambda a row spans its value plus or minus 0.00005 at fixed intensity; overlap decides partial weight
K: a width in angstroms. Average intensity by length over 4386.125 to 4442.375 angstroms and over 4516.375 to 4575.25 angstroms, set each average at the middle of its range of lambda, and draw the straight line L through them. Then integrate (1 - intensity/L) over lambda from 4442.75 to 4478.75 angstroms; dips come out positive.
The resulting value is 2.0 angstroms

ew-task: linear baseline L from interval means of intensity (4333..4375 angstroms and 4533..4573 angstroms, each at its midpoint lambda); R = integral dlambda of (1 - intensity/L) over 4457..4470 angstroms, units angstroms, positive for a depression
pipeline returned 1.9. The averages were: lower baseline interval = 33.7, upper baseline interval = 32.6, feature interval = 28.3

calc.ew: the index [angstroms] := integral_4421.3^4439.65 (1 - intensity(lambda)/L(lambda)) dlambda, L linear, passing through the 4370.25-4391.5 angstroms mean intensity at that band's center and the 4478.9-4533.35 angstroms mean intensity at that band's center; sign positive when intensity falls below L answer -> 0.4 angstroms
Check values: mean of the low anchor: 31.4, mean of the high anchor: 32.5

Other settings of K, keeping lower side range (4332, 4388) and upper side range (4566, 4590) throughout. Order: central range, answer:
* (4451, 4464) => 2.1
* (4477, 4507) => -0.4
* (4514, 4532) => 0.8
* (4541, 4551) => 0.5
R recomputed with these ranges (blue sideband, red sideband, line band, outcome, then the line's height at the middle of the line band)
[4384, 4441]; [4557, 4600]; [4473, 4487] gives -0.6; 32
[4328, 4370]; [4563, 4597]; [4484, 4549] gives -0.9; 32.4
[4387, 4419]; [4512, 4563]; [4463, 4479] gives 0.3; 32.5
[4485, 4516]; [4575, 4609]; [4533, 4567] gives 0.1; 32.5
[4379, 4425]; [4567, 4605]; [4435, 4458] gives 0.9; 32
